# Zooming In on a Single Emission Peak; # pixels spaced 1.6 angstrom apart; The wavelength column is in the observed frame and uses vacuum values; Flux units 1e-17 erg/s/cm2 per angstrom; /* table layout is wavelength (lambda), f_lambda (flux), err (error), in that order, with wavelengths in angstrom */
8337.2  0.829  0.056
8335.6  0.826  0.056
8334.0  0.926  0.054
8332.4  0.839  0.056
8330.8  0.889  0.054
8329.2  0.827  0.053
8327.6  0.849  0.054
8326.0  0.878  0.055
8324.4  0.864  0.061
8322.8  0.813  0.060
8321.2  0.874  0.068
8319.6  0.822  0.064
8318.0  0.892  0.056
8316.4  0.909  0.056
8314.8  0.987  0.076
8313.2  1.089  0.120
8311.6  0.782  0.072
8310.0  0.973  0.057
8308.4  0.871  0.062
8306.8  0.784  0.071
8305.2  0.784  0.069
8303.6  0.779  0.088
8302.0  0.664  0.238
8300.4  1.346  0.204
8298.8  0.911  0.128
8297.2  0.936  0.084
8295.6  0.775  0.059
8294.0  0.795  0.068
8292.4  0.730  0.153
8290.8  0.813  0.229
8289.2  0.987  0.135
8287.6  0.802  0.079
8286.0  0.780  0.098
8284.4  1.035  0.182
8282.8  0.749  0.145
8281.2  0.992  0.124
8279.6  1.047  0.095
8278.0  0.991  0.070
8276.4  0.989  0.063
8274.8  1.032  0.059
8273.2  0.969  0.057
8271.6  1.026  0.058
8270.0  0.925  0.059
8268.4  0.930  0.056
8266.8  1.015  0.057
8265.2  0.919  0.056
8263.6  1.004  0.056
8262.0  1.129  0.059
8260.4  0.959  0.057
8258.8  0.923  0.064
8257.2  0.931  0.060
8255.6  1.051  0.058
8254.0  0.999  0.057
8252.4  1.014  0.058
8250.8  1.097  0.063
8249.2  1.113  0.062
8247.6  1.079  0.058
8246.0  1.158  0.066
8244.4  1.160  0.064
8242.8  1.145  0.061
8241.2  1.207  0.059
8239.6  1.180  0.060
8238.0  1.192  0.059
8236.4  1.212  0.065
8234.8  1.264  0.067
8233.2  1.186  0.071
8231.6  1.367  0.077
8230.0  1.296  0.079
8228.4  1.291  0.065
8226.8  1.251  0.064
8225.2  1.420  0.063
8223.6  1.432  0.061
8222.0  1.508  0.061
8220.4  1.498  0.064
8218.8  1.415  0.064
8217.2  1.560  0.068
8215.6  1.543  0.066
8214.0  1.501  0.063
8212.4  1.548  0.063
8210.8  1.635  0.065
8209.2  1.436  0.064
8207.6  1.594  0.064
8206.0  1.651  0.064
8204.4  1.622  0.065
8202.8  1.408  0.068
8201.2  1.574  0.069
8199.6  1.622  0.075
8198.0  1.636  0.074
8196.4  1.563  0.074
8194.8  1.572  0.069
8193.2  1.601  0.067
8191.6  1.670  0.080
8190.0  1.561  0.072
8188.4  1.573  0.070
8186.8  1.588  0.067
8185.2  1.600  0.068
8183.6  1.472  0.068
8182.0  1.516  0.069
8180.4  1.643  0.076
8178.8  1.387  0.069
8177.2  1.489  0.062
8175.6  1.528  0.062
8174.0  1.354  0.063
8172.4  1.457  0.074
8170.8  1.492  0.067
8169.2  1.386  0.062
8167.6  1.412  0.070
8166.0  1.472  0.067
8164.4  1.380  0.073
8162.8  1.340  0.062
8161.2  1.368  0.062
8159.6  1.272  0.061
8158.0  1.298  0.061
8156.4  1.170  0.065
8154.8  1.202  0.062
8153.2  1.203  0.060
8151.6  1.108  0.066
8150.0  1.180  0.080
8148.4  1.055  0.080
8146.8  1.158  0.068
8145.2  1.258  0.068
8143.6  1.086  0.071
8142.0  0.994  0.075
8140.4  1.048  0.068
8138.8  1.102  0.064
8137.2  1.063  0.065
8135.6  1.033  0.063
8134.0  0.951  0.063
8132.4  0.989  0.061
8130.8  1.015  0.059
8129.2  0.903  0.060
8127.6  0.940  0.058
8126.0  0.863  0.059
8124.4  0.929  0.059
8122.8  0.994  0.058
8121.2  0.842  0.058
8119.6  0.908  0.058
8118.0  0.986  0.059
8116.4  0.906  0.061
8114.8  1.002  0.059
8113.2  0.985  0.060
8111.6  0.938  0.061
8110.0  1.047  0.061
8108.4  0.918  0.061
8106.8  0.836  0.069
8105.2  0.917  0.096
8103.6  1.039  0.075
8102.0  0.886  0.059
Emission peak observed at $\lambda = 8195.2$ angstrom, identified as Mg II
